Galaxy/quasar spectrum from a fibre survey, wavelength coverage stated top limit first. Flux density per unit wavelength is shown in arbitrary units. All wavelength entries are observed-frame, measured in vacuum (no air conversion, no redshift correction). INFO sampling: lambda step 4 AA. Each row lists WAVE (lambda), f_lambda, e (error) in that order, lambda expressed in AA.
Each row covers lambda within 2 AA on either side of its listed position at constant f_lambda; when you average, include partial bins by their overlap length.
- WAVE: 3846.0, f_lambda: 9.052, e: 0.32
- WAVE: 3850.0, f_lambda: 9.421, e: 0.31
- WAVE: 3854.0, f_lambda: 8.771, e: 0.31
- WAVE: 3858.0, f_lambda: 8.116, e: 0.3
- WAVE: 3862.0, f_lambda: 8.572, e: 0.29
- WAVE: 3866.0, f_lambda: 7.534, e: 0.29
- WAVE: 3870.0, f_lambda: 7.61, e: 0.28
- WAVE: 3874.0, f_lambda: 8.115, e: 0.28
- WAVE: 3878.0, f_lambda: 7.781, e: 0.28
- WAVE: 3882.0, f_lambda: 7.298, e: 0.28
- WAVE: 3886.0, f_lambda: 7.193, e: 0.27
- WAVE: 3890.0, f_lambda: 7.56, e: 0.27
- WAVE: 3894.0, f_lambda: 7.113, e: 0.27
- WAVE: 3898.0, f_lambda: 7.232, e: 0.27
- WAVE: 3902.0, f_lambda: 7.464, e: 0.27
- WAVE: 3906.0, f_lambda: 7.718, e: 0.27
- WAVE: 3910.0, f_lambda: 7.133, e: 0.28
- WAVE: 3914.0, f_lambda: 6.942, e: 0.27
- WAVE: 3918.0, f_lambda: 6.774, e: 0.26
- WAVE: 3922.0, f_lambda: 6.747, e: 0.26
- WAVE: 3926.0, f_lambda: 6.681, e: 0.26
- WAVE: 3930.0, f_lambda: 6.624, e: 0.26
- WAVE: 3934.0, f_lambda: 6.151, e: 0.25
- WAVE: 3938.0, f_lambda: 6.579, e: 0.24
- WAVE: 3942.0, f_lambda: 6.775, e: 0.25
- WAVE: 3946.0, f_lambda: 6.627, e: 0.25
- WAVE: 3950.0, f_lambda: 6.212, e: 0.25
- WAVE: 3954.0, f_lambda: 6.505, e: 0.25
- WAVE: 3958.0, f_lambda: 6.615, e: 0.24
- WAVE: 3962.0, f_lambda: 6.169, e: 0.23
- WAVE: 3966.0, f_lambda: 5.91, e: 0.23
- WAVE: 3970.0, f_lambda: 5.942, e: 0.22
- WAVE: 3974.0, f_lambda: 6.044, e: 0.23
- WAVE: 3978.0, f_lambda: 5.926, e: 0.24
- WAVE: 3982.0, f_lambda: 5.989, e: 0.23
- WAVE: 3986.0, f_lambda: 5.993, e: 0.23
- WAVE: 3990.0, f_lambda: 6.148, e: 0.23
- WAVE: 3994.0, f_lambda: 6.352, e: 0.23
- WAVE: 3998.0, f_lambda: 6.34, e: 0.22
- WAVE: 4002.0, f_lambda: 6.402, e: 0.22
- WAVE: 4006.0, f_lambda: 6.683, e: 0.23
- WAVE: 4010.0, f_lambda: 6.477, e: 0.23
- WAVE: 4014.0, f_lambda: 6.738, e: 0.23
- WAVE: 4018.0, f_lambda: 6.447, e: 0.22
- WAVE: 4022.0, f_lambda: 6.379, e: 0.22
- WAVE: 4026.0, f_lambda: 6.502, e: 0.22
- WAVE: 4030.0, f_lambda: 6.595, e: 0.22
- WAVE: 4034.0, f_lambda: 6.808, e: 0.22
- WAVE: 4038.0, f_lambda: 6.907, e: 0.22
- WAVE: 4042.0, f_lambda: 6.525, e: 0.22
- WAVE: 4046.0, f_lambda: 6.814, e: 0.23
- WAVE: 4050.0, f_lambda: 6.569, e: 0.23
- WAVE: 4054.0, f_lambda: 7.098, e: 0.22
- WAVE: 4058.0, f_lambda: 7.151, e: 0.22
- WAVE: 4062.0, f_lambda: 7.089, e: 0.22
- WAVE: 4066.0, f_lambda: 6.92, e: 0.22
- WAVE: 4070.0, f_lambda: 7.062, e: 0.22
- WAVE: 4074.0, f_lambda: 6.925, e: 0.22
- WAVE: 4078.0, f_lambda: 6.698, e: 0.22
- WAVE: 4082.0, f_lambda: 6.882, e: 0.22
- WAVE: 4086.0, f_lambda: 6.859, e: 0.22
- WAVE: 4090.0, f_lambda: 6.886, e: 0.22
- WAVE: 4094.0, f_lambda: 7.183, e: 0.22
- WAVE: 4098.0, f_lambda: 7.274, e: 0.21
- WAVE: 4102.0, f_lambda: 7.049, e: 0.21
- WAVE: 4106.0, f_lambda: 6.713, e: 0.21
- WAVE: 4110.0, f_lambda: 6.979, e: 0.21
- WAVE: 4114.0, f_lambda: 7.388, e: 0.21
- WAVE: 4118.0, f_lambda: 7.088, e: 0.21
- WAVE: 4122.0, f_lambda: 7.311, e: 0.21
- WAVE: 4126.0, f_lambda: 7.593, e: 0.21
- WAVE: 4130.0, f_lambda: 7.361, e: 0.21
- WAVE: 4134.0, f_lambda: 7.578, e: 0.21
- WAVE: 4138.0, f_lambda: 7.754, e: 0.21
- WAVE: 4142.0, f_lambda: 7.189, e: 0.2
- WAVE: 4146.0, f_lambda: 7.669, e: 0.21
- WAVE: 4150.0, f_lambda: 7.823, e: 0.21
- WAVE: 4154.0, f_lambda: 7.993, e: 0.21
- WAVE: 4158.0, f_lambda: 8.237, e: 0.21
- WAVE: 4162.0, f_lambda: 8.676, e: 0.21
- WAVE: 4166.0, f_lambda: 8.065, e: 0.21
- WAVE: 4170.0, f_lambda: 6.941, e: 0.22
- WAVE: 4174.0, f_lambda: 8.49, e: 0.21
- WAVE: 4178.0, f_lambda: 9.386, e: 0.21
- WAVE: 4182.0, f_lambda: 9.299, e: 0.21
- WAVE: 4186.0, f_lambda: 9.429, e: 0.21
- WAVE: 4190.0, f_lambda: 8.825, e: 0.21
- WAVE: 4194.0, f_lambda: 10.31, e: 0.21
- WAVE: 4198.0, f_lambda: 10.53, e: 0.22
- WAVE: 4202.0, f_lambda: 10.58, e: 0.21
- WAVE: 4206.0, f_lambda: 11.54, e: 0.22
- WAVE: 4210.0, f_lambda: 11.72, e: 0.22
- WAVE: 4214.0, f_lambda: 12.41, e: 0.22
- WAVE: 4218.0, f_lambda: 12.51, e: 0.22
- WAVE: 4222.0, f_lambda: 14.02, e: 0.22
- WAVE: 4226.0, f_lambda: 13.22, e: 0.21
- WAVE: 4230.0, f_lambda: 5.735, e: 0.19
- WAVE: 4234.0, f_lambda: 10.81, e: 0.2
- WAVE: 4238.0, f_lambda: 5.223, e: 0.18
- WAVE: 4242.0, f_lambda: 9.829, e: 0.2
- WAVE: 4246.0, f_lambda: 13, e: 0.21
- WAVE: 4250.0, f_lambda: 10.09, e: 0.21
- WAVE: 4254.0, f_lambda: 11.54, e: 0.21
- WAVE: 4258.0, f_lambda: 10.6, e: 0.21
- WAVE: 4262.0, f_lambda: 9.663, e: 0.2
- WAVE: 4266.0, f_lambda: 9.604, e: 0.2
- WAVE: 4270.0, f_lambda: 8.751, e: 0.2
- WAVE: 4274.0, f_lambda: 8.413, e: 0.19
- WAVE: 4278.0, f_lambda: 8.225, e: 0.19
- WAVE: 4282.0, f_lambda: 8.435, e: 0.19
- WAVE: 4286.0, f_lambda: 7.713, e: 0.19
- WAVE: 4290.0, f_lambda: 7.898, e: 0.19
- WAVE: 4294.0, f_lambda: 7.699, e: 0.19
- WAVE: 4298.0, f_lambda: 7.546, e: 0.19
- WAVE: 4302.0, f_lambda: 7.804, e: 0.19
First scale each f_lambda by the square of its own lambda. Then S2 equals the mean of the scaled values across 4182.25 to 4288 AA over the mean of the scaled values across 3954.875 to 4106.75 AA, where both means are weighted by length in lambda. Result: 1.68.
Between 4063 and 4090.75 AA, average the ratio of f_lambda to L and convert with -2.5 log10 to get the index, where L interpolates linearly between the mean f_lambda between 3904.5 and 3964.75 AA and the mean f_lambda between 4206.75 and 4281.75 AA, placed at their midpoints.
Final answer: 0.20 mag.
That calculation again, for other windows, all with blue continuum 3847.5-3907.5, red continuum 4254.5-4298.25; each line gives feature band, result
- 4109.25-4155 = 0.13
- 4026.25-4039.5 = 0.21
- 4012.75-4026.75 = 0.25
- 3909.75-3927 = 0.16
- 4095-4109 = 0.19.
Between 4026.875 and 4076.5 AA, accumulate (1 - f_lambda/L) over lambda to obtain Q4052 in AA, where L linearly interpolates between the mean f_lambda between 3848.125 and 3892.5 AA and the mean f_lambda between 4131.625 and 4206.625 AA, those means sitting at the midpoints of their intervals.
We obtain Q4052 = 9.2 AA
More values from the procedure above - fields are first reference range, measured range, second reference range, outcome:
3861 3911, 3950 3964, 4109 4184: 2.3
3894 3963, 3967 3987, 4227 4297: 3.2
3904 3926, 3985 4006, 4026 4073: 1.9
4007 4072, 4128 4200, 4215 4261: 6.1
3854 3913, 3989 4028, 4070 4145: 4.8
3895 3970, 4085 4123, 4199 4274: 7.7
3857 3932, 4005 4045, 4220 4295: 7.5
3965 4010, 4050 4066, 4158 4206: 0.6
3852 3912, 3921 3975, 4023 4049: 6.4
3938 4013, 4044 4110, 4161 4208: 7.0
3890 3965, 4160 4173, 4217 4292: 1.4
